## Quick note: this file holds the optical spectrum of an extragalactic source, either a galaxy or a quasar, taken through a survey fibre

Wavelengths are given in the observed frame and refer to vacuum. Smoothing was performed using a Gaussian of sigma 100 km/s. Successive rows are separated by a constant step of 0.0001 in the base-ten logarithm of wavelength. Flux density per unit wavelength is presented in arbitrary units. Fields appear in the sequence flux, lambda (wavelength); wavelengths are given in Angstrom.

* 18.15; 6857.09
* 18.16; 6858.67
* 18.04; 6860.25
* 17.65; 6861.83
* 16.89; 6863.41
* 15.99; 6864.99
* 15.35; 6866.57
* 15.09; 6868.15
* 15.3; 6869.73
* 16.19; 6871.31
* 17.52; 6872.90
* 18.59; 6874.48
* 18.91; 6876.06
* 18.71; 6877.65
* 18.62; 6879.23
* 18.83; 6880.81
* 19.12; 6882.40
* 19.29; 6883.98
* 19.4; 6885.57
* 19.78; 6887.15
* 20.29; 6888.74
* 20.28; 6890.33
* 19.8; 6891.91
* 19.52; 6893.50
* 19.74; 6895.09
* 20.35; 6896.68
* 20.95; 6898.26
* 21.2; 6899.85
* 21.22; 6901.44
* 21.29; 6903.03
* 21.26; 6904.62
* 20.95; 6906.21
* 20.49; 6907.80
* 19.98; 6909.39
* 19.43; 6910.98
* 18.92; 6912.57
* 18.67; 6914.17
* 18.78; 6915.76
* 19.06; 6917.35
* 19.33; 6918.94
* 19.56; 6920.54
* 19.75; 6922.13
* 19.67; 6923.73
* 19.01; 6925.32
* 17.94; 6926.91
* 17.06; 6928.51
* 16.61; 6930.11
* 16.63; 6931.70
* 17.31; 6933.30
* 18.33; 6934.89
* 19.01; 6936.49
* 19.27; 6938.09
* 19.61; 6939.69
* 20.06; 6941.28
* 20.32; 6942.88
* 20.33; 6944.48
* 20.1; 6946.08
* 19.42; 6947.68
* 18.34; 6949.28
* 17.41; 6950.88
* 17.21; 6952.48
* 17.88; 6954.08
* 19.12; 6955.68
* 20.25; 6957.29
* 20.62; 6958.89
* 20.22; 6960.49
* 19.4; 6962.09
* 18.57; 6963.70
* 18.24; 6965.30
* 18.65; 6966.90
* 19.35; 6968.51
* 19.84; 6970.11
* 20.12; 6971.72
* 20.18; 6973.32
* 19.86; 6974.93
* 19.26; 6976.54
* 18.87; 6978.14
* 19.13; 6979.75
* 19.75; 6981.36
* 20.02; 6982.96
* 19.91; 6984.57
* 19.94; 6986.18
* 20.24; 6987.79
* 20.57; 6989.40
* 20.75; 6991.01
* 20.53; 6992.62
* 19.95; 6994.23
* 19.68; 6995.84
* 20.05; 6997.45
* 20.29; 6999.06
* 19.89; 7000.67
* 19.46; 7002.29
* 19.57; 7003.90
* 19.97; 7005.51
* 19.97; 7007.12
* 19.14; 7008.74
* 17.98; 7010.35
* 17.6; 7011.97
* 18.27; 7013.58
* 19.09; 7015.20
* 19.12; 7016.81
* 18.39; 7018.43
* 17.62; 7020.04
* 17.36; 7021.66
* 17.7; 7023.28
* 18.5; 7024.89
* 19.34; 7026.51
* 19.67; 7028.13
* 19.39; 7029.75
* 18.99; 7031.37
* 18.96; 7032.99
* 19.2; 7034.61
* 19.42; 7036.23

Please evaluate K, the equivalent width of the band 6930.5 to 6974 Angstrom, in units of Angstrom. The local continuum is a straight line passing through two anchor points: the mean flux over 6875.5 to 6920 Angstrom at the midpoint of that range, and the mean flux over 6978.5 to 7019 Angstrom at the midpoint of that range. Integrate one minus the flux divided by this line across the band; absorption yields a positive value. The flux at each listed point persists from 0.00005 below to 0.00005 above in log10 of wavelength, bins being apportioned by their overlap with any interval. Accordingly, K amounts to 1.3 Angstrom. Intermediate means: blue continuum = 19.8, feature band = 19.1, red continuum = 19.6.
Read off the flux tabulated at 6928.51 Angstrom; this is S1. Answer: 17.06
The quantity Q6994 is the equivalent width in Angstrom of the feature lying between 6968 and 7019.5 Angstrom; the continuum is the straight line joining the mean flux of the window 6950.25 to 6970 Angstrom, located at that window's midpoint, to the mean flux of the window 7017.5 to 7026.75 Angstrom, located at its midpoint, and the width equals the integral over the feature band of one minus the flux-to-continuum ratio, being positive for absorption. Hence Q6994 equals -3.0 Angstrom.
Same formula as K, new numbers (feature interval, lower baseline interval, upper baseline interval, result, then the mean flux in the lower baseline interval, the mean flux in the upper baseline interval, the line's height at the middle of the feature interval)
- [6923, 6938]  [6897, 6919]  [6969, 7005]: 1.5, 20.1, 19.9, 20.1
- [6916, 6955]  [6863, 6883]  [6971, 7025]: -0.8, 17.3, 19.4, 18.3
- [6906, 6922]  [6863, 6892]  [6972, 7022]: -0.8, 18.1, 19.5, 18.5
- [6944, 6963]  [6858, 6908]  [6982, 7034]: 0.0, 18.9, 19.3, 19.1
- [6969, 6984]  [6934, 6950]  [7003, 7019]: -0.4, 19.5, 18.9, 19.2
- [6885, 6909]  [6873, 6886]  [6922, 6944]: -2.1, 18.8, 18.6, 18.8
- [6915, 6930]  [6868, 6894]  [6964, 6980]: 0.1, 18.6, 19.3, 18.9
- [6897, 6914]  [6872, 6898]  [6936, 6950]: -0.9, 19.3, 19.6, 19.4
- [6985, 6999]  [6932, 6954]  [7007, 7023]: -1.3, 18.9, 18.4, 18.5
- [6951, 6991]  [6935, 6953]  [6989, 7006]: 0.3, 19.2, 20.1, 19.6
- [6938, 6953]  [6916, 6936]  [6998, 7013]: -0.5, 18.4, 19.3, 18.6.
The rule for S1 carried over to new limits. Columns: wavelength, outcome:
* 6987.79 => 20.24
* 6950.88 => 17.41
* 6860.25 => 18.04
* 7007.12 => 19.97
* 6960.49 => 20.22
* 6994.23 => 19.95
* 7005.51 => 19.97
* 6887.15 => 19.78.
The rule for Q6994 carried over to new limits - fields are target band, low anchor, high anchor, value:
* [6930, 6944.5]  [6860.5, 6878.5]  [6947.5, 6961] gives -0.2 Angstrom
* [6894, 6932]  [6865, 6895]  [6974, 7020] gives -1.8 Angstrom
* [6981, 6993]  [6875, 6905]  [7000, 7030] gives -0.7 Angstrom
